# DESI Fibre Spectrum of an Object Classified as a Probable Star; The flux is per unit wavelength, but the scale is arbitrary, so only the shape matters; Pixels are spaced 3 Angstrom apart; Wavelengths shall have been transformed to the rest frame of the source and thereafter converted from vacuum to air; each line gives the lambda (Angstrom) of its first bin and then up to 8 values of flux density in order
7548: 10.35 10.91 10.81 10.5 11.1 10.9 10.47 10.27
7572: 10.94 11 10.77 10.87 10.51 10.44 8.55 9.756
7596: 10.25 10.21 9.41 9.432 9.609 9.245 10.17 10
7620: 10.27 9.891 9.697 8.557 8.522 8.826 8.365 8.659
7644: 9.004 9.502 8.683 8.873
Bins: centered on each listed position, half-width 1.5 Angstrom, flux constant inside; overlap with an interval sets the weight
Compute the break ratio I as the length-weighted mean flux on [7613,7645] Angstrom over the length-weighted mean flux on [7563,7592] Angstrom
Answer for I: 0.89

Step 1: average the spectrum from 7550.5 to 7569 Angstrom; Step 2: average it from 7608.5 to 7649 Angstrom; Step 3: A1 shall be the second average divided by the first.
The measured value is 0.87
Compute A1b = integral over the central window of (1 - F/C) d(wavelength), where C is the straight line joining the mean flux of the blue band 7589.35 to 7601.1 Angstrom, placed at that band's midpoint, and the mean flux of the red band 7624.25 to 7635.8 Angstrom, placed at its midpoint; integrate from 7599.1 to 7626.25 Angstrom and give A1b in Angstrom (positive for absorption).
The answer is -1.3 Angstrom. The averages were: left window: 9.76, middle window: 9.77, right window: 8.93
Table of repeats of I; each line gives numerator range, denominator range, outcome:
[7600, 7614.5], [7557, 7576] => 0.89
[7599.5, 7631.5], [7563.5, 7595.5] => 0.93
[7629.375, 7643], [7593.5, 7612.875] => 0.89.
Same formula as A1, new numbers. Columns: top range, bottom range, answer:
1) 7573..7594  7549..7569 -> 0.96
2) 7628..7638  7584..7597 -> 0.88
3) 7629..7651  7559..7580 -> 0.82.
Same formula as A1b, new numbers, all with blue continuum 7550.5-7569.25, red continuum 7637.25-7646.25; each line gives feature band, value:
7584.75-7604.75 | 0.2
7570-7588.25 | -0.9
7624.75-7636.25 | 0.2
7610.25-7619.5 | -0.5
